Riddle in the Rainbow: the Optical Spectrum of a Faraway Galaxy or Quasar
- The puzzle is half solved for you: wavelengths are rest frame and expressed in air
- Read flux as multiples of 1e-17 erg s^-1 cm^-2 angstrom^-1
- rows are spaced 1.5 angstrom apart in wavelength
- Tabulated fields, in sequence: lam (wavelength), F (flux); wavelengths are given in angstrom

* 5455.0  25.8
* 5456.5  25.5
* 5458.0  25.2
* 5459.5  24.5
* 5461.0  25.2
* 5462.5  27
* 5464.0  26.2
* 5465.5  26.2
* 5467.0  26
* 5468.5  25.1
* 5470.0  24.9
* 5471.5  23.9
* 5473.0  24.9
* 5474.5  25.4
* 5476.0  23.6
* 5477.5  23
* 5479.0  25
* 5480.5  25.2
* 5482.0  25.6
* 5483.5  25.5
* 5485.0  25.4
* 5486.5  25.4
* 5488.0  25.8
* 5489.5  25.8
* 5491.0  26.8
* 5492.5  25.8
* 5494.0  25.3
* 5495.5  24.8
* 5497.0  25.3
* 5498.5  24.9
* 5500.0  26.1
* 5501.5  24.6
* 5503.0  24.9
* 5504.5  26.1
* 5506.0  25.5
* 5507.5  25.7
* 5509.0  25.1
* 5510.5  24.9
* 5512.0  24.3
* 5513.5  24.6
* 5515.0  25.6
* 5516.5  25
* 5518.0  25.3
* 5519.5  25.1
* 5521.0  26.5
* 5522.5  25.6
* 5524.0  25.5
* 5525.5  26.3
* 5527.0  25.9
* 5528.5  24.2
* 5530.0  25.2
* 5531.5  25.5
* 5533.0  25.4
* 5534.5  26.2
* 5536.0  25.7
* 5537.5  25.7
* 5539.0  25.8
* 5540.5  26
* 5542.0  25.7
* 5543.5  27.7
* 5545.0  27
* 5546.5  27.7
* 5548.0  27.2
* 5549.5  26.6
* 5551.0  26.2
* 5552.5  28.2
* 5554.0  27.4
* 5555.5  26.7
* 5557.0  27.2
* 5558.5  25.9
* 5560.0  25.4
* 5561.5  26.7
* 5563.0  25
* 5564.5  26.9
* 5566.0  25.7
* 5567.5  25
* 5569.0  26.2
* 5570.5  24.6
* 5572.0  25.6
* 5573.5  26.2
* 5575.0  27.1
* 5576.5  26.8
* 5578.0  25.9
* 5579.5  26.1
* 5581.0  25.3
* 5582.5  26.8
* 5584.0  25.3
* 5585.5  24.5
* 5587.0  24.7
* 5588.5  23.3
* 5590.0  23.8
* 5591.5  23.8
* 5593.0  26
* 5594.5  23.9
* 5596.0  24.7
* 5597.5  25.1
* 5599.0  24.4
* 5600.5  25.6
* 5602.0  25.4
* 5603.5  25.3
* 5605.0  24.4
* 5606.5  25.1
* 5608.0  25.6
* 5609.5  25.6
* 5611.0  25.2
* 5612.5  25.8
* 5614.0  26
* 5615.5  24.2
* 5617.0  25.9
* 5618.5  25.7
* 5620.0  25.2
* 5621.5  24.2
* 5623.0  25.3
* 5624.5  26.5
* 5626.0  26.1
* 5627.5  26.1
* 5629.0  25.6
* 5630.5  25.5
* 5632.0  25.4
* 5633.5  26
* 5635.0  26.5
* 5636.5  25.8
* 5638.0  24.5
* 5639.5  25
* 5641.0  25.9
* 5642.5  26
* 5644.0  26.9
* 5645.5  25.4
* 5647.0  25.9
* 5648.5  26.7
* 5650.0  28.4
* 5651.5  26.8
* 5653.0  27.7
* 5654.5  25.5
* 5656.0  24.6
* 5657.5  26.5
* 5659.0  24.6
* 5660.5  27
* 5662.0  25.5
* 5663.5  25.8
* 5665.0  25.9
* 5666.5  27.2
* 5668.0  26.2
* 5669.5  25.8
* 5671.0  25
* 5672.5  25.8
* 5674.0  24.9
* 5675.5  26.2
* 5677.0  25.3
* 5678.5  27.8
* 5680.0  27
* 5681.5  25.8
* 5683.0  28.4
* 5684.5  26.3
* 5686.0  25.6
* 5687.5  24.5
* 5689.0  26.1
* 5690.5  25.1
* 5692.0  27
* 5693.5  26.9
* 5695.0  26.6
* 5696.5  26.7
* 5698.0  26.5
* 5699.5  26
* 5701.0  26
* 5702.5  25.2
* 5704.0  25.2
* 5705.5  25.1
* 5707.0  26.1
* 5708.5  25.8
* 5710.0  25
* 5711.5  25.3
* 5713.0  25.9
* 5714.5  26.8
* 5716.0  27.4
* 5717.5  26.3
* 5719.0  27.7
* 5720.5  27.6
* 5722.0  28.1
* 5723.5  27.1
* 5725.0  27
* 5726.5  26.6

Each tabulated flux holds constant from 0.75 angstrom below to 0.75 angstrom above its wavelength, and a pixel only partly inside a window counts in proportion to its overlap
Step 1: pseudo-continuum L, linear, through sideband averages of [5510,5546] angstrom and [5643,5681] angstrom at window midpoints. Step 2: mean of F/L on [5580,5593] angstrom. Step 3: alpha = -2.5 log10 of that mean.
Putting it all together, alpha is 0.05 mag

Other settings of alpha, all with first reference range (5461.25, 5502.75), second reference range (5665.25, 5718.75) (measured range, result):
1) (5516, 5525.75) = -0.01 mag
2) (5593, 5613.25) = 0.03 mag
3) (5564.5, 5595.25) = 0.01 mag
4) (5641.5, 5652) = -0.03 mag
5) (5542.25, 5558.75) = -0.06 mag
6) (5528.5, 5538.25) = 0.00 mag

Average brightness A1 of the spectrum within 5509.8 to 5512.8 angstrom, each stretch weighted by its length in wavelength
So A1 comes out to 24.6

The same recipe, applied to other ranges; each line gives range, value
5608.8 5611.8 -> 25.4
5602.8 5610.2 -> 25.2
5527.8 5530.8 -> 24.7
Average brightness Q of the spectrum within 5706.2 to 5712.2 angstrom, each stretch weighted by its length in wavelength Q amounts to 25.5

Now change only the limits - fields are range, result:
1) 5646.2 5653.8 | 27.1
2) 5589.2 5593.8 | 24.5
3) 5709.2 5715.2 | 25.7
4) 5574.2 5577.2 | 26.9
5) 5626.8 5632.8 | 25.6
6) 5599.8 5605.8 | 25.2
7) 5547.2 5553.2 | 27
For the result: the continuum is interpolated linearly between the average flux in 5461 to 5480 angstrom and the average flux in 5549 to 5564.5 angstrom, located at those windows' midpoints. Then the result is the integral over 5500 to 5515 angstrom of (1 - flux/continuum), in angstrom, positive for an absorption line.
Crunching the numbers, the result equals 0.33 angstrom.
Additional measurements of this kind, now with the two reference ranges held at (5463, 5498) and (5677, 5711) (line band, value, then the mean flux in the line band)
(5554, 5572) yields -0.3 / 26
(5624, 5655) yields -0.3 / 26.1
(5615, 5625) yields 0.2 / 25.3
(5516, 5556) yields -1.0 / 26.1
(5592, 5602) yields 0.3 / 25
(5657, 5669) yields 0.0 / 26.1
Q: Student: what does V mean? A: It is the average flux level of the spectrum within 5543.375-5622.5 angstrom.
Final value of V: 25.7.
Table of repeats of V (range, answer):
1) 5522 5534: 25.5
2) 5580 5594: 24.8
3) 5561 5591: 25.6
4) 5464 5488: 25.1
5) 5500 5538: 25.4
